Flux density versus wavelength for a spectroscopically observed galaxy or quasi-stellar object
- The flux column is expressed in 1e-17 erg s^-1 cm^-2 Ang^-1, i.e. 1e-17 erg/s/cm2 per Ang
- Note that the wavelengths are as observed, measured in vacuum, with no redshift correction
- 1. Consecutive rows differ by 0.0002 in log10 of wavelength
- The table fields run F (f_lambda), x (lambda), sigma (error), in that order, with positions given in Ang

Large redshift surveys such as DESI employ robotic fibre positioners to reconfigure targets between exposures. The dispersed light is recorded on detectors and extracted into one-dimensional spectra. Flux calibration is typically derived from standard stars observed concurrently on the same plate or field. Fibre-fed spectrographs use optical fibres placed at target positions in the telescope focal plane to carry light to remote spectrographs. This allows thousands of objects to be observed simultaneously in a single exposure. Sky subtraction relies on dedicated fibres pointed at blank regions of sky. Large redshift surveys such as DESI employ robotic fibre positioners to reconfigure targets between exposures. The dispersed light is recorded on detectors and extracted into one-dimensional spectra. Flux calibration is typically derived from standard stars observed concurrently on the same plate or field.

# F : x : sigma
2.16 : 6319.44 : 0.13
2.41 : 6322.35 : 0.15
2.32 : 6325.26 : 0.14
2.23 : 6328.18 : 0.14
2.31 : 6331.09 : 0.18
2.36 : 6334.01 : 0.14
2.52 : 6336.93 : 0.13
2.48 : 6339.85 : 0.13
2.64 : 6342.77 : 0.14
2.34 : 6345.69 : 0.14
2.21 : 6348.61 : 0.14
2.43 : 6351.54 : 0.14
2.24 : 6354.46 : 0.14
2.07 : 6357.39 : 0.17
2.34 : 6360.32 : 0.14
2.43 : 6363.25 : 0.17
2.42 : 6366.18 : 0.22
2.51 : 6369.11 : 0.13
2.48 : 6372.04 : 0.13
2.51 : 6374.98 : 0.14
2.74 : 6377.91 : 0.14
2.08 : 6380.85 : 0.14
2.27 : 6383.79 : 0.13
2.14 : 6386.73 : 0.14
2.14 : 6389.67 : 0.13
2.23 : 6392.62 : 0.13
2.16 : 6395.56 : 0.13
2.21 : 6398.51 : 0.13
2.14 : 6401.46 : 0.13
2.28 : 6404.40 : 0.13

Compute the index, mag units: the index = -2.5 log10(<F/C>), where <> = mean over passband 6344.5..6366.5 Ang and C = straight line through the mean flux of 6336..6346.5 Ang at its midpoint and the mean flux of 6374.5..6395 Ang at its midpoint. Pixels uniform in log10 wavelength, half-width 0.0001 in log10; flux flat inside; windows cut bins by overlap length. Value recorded 0.06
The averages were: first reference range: 2.5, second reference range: 2.29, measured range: 2.3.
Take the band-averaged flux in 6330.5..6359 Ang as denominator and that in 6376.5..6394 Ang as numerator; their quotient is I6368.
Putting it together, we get 1.0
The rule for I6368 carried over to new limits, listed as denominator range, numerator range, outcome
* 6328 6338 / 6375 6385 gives 1.01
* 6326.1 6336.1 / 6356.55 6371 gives 1.02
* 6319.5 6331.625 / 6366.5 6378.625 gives 1.10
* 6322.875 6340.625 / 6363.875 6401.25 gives 0.98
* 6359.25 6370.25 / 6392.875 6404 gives 0.90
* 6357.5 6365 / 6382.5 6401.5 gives 0.94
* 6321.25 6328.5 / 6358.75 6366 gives 1.02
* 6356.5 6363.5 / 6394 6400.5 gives 0.96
